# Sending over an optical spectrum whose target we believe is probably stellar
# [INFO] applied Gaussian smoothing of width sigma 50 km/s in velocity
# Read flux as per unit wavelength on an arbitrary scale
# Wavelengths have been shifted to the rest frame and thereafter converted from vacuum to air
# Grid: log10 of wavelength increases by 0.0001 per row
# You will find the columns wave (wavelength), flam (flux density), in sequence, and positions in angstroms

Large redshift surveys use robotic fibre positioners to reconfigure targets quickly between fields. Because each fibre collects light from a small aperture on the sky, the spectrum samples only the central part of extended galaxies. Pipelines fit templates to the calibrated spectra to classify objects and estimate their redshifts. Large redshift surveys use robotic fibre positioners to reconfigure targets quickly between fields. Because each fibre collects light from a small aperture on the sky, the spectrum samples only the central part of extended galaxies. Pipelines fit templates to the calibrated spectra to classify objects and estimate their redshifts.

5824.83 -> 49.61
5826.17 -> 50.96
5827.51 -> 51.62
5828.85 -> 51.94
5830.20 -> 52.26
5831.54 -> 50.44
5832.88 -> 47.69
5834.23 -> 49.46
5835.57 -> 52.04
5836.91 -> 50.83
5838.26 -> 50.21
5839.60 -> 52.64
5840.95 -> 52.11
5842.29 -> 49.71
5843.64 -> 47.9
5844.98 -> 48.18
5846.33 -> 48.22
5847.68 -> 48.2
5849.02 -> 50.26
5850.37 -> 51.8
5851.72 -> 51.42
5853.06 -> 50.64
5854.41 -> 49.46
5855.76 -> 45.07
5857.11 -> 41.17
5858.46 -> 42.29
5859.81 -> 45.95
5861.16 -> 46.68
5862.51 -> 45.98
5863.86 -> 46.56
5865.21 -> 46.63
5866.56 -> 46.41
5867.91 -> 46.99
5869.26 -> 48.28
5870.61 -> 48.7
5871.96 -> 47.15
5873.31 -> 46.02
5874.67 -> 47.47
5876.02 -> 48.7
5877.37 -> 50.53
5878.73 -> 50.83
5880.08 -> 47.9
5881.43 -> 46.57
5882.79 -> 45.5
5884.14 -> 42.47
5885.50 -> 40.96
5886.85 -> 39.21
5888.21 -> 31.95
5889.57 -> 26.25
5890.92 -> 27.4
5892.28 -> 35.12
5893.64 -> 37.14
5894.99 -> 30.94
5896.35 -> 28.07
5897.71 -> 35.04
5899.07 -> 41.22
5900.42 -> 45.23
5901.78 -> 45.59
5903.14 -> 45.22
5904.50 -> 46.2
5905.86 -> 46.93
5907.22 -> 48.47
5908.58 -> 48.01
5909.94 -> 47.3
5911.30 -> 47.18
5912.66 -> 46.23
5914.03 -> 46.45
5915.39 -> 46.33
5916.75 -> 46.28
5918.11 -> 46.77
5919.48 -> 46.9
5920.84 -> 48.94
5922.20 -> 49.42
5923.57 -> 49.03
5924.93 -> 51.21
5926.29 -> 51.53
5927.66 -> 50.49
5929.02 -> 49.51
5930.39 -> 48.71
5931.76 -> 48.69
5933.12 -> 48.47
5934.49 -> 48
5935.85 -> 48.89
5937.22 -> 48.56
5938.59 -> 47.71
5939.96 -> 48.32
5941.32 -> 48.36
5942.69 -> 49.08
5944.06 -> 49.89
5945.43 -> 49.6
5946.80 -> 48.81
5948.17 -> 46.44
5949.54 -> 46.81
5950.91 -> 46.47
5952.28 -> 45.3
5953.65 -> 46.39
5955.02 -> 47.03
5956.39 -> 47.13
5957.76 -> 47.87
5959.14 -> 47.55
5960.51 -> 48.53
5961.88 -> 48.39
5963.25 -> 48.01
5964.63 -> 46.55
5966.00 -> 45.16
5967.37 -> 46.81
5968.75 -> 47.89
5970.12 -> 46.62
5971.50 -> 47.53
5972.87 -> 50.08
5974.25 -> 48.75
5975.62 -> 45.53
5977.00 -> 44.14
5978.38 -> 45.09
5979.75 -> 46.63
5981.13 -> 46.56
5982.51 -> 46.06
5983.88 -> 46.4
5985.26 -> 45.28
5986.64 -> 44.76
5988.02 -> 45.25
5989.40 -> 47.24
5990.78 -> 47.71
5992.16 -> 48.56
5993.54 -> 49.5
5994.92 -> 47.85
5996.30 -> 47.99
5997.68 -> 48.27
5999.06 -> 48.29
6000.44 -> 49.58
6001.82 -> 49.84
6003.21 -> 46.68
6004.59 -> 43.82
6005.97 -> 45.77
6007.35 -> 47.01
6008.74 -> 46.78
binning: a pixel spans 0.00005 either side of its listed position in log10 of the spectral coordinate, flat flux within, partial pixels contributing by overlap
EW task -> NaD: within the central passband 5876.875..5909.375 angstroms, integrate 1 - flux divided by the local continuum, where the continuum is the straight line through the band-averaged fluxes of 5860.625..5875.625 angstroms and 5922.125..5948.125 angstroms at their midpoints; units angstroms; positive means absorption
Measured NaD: 4.7 angstroms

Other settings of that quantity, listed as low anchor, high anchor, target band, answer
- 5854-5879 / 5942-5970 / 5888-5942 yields 2.97 angstroms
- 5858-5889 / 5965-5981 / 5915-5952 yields -1.75 angstroms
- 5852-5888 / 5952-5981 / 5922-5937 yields -0.88 angstroms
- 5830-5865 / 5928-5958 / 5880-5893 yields 2.82 angstroms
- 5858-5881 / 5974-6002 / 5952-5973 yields -0.08 angstroms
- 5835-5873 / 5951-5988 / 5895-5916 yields 1.66 angstroms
